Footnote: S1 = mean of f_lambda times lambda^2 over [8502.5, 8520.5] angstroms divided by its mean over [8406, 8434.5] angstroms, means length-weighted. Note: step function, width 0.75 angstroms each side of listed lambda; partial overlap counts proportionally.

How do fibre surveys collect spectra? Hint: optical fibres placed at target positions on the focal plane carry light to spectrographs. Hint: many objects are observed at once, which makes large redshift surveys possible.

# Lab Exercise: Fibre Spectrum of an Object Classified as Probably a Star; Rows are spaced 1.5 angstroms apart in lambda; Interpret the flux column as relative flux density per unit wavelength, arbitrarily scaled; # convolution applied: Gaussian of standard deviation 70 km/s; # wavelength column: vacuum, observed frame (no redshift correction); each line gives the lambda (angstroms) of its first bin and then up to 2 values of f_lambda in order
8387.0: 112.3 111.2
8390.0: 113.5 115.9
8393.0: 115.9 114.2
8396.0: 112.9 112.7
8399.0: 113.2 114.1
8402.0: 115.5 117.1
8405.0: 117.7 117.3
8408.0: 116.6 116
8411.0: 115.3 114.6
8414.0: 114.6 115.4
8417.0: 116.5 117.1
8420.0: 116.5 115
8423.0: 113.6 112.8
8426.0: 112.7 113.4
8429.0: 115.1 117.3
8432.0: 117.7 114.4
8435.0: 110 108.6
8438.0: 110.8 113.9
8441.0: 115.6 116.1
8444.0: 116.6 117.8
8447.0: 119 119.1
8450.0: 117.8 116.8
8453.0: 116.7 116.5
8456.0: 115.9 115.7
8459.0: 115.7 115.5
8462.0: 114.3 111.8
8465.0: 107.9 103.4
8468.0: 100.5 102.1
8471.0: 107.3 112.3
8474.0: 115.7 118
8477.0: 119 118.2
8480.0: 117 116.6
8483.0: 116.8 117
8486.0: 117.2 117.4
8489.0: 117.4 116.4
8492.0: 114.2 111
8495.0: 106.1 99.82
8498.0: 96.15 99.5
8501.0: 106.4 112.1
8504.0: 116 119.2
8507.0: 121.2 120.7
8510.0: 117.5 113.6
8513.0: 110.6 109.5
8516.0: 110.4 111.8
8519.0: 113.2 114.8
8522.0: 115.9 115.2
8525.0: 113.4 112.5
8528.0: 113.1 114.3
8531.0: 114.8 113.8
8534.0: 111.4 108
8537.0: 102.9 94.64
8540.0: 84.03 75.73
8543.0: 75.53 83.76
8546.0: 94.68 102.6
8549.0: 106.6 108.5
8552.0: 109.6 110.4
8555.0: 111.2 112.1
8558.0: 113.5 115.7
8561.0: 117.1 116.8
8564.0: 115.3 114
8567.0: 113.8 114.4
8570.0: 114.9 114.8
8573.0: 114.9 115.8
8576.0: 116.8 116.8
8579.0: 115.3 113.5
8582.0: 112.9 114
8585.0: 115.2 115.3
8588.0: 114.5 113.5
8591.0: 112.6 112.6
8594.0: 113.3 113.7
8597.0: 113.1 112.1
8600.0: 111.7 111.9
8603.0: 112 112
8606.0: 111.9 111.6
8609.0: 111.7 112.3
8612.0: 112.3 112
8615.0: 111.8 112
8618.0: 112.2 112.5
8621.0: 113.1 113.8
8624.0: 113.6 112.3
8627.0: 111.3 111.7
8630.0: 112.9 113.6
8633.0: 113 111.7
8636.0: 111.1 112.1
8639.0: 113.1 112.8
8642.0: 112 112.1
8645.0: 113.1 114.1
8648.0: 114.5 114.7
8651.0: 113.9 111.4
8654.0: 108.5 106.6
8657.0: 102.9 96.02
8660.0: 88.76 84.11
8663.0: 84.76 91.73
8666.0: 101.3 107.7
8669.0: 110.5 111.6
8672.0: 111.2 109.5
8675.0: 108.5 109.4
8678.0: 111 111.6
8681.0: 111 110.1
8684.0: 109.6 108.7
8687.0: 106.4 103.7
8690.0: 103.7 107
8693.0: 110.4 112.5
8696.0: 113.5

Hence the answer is 1.02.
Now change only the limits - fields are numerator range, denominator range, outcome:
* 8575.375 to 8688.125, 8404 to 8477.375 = 1.01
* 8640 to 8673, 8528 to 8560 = 1.05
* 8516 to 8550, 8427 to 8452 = 0.93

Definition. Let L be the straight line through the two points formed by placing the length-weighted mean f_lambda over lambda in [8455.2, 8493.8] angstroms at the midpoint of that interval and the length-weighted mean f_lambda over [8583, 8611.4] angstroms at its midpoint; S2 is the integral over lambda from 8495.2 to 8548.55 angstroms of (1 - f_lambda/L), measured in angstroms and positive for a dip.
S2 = 3.1 angstroms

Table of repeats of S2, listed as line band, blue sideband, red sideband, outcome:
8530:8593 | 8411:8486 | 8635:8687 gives 0.96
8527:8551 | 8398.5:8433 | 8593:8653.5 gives 2.83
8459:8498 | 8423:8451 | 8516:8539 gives 0.37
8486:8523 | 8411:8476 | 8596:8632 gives 0.36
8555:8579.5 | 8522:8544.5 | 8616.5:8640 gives -1.94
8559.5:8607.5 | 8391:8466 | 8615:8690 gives -1.50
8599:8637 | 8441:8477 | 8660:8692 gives -1.74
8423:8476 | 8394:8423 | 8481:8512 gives 0.32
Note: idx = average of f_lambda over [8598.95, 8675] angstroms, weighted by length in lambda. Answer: 109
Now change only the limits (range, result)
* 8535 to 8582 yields 107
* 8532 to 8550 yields 96.1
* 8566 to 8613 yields 114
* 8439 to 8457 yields 117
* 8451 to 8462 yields 116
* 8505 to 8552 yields 107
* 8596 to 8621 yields 112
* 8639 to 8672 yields 106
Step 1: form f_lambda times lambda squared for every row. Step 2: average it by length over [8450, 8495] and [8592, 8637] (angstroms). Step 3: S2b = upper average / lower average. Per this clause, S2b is 1.0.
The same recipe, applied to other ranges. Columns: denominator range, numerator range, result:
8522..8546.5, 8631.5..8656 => 1.13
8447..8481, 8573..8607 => 1.03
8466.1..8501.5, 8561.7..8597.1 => 1.05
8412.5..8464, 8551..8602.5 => 1.02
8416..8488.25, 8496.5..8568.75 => 0.97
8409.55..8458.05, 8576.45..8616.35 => 1.02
